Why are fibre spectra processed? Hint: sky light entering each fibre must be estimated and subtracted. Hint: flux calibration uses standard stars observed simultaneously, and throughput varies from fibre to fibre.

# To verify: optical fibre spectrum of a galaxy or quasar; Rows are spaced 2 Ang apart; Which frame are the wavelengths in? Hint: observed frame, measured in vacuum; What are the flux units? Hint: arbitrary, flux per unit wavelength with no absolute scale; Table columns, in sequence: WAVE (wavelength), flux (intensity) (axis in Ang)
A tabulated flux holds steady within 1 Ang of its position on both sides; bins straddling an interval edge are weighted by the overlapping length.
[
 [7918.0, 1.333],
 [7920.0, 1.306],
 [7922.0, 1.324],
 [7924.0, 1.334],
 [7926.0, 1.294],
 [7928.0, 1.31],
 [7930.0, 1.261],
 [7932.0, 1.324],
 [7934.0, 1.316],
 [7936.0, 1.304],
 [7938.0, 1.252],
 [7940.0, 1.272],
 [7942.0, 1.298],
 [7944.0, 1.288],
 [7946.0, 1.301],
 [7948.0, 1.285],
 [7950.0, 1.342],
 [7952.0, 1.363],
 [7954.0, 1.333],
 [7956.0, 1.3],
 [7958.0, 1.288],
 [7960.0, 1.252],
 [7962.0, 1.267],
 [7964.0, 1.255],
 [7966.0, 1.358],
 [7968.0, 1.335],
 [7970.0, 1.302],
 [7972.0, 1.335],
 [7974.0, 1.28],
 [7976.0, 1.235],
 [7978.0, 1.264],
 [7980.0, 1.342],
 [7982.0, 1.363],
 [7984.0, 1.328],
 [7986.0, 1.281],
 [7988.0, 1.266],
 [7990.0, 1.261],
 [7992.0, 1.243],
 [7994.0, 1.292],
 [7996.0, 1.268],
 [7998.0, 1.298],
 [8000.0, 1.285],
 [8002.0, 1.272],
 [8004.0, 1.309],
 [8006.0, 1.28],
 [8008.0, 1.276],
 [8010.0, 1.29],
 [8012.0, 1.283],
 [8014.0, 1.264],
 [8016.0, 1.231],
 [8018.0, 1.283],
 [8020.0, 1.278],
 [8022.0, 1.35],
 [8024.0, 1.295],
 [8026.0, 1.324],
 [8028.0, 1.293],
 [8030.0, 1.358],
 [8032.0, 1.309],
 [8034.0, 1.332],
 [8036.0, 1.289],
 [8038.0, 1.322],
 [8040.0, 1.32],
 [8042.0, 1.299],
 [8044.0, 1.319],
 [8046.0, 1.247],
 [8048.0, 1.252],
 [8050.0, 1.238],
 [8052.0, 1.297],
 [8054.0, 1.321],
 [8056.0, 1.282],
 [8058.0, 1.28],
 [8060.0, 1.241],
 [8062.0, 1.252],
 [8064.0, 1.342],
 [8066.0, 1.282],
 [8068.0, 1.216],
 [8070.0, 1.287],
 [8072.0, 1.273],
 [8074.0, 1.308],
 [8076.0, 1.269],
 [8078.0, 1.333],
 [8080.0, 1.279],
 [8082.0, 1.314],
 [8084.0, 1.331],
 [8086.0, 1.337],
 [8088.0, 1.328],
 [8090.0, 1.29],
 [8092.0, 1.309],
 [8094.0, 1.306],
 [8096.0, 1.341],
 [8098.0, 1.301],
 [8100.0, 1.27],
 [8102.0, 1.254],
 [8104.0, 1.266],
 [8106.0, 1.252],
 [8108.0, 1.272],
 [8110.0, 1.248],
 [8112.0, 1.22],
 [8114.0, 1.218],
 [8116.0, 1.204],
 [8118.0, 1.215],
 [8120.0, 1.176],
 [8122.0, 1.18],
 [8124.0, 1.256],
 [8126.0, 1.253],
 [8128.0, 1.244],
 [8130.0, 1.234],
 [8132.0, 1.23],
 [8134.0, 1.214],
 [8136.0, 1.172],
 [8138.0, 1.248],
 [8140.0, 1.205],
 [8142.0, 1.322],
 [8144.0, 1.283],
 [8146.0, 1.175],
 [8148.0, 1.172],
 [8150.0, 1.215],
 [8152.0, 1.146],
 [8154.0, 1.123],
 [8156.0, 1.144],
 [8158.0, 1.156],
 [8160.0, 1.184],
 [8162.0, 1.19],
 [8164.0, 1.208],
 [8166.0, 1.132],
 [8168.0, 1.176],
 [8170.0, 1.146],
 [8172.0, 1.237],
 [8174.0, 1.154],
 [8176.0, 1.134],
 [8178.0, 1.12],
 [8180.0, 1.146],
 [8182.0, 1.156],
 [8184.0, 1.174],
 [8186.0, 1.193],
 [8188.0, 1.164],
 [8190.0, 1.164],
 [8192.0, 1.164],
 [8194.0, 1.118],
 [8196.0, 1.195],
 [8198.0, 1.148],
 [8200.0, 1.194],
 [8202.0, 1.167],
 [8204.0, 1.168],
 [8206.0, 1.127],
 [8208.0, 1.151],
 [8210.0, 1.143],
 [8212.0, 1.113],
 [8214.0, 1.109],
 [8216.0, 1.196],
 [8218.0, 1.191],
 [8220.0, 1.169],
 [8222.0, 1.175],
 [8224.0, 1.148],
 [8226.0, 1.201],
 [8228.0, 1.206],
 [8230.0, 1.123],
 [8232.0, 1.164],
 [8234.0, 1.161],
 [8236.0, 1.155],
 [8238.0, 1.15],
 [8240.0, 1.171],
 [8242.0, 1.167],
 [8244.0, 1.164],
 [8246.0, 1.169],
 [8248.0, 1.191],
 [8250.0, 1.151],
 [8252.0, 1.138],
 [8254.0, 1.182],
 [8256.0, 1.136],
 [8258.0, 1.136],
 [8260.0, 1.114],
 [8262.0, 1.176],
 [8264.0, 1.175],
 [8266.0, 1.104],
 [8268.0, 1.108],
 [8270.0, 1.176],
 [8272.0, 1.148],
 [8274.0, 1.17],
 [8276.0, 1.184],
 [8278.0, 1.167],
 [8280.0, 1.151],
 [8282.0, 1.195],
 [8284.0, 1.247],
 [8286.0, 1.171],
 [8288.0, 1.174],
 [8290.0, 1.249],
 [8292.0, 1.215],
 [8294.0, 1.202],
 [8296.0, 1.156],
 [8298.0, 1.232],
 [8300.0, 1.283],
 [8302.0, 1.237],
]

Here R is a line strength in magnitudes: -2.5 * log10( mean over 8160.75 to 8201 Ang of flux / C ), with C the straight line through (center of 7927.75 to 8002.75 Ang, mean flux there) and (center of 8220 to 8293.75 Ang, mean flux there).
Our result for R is 0.03 mag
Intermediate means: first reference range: 1.3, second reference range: 1.17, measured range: 1.17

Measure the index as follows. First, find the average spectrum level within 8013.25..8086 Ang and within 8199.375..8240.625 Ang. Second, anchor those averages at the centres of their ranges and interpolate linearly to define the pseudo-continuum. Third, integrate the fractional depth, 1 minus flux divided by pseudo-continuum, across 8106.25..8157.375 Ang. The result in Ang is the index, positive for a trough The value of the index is 0.59 Ang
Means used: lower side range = 1.29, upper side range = 1.16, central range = 1.21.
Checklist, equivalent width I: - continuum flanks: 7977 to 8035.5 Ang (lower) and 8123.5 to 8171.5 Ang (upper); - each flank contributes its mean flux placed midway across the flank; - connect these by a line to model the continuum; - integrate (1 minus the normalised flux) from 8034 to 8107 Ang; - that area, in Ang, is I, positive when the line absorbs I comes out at -2.3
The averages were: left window 1.29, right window 1.2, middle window 1.29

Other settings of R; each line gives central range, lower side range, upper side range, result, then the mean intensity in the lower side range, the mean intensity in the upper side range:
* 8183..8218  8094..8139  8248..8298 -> 0.04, 1.24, 1.17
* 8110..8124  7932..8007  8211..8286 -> 0.01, 1.3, 1.16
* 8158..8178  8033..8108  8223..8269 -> 0.04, 1.29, 1.16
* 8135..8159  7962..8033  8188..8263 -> 0.01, 1.29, 1.16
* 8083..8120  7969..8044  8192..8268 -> -0.03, 1.29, 1.16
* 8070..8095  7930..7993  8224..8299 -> -0.05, 1.3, 1.17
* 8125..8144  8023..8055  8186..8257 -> -0.01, 1.3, 1.16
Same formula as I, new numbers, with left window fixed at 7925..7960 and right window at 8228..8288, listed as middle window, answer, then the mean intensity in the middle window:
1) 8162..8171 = 0.2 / 1.17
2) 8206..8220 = 0.4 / 1.15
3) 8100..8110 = -0.3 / 1.26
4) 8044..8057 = -0.2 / 1.28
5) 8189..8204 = 0.3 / 1.16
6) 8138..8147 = -0.3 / 1.25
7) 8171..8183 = 0.4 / 1.16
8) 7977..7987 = -0.3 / 1.32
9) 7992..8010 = -0.1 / 1.28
